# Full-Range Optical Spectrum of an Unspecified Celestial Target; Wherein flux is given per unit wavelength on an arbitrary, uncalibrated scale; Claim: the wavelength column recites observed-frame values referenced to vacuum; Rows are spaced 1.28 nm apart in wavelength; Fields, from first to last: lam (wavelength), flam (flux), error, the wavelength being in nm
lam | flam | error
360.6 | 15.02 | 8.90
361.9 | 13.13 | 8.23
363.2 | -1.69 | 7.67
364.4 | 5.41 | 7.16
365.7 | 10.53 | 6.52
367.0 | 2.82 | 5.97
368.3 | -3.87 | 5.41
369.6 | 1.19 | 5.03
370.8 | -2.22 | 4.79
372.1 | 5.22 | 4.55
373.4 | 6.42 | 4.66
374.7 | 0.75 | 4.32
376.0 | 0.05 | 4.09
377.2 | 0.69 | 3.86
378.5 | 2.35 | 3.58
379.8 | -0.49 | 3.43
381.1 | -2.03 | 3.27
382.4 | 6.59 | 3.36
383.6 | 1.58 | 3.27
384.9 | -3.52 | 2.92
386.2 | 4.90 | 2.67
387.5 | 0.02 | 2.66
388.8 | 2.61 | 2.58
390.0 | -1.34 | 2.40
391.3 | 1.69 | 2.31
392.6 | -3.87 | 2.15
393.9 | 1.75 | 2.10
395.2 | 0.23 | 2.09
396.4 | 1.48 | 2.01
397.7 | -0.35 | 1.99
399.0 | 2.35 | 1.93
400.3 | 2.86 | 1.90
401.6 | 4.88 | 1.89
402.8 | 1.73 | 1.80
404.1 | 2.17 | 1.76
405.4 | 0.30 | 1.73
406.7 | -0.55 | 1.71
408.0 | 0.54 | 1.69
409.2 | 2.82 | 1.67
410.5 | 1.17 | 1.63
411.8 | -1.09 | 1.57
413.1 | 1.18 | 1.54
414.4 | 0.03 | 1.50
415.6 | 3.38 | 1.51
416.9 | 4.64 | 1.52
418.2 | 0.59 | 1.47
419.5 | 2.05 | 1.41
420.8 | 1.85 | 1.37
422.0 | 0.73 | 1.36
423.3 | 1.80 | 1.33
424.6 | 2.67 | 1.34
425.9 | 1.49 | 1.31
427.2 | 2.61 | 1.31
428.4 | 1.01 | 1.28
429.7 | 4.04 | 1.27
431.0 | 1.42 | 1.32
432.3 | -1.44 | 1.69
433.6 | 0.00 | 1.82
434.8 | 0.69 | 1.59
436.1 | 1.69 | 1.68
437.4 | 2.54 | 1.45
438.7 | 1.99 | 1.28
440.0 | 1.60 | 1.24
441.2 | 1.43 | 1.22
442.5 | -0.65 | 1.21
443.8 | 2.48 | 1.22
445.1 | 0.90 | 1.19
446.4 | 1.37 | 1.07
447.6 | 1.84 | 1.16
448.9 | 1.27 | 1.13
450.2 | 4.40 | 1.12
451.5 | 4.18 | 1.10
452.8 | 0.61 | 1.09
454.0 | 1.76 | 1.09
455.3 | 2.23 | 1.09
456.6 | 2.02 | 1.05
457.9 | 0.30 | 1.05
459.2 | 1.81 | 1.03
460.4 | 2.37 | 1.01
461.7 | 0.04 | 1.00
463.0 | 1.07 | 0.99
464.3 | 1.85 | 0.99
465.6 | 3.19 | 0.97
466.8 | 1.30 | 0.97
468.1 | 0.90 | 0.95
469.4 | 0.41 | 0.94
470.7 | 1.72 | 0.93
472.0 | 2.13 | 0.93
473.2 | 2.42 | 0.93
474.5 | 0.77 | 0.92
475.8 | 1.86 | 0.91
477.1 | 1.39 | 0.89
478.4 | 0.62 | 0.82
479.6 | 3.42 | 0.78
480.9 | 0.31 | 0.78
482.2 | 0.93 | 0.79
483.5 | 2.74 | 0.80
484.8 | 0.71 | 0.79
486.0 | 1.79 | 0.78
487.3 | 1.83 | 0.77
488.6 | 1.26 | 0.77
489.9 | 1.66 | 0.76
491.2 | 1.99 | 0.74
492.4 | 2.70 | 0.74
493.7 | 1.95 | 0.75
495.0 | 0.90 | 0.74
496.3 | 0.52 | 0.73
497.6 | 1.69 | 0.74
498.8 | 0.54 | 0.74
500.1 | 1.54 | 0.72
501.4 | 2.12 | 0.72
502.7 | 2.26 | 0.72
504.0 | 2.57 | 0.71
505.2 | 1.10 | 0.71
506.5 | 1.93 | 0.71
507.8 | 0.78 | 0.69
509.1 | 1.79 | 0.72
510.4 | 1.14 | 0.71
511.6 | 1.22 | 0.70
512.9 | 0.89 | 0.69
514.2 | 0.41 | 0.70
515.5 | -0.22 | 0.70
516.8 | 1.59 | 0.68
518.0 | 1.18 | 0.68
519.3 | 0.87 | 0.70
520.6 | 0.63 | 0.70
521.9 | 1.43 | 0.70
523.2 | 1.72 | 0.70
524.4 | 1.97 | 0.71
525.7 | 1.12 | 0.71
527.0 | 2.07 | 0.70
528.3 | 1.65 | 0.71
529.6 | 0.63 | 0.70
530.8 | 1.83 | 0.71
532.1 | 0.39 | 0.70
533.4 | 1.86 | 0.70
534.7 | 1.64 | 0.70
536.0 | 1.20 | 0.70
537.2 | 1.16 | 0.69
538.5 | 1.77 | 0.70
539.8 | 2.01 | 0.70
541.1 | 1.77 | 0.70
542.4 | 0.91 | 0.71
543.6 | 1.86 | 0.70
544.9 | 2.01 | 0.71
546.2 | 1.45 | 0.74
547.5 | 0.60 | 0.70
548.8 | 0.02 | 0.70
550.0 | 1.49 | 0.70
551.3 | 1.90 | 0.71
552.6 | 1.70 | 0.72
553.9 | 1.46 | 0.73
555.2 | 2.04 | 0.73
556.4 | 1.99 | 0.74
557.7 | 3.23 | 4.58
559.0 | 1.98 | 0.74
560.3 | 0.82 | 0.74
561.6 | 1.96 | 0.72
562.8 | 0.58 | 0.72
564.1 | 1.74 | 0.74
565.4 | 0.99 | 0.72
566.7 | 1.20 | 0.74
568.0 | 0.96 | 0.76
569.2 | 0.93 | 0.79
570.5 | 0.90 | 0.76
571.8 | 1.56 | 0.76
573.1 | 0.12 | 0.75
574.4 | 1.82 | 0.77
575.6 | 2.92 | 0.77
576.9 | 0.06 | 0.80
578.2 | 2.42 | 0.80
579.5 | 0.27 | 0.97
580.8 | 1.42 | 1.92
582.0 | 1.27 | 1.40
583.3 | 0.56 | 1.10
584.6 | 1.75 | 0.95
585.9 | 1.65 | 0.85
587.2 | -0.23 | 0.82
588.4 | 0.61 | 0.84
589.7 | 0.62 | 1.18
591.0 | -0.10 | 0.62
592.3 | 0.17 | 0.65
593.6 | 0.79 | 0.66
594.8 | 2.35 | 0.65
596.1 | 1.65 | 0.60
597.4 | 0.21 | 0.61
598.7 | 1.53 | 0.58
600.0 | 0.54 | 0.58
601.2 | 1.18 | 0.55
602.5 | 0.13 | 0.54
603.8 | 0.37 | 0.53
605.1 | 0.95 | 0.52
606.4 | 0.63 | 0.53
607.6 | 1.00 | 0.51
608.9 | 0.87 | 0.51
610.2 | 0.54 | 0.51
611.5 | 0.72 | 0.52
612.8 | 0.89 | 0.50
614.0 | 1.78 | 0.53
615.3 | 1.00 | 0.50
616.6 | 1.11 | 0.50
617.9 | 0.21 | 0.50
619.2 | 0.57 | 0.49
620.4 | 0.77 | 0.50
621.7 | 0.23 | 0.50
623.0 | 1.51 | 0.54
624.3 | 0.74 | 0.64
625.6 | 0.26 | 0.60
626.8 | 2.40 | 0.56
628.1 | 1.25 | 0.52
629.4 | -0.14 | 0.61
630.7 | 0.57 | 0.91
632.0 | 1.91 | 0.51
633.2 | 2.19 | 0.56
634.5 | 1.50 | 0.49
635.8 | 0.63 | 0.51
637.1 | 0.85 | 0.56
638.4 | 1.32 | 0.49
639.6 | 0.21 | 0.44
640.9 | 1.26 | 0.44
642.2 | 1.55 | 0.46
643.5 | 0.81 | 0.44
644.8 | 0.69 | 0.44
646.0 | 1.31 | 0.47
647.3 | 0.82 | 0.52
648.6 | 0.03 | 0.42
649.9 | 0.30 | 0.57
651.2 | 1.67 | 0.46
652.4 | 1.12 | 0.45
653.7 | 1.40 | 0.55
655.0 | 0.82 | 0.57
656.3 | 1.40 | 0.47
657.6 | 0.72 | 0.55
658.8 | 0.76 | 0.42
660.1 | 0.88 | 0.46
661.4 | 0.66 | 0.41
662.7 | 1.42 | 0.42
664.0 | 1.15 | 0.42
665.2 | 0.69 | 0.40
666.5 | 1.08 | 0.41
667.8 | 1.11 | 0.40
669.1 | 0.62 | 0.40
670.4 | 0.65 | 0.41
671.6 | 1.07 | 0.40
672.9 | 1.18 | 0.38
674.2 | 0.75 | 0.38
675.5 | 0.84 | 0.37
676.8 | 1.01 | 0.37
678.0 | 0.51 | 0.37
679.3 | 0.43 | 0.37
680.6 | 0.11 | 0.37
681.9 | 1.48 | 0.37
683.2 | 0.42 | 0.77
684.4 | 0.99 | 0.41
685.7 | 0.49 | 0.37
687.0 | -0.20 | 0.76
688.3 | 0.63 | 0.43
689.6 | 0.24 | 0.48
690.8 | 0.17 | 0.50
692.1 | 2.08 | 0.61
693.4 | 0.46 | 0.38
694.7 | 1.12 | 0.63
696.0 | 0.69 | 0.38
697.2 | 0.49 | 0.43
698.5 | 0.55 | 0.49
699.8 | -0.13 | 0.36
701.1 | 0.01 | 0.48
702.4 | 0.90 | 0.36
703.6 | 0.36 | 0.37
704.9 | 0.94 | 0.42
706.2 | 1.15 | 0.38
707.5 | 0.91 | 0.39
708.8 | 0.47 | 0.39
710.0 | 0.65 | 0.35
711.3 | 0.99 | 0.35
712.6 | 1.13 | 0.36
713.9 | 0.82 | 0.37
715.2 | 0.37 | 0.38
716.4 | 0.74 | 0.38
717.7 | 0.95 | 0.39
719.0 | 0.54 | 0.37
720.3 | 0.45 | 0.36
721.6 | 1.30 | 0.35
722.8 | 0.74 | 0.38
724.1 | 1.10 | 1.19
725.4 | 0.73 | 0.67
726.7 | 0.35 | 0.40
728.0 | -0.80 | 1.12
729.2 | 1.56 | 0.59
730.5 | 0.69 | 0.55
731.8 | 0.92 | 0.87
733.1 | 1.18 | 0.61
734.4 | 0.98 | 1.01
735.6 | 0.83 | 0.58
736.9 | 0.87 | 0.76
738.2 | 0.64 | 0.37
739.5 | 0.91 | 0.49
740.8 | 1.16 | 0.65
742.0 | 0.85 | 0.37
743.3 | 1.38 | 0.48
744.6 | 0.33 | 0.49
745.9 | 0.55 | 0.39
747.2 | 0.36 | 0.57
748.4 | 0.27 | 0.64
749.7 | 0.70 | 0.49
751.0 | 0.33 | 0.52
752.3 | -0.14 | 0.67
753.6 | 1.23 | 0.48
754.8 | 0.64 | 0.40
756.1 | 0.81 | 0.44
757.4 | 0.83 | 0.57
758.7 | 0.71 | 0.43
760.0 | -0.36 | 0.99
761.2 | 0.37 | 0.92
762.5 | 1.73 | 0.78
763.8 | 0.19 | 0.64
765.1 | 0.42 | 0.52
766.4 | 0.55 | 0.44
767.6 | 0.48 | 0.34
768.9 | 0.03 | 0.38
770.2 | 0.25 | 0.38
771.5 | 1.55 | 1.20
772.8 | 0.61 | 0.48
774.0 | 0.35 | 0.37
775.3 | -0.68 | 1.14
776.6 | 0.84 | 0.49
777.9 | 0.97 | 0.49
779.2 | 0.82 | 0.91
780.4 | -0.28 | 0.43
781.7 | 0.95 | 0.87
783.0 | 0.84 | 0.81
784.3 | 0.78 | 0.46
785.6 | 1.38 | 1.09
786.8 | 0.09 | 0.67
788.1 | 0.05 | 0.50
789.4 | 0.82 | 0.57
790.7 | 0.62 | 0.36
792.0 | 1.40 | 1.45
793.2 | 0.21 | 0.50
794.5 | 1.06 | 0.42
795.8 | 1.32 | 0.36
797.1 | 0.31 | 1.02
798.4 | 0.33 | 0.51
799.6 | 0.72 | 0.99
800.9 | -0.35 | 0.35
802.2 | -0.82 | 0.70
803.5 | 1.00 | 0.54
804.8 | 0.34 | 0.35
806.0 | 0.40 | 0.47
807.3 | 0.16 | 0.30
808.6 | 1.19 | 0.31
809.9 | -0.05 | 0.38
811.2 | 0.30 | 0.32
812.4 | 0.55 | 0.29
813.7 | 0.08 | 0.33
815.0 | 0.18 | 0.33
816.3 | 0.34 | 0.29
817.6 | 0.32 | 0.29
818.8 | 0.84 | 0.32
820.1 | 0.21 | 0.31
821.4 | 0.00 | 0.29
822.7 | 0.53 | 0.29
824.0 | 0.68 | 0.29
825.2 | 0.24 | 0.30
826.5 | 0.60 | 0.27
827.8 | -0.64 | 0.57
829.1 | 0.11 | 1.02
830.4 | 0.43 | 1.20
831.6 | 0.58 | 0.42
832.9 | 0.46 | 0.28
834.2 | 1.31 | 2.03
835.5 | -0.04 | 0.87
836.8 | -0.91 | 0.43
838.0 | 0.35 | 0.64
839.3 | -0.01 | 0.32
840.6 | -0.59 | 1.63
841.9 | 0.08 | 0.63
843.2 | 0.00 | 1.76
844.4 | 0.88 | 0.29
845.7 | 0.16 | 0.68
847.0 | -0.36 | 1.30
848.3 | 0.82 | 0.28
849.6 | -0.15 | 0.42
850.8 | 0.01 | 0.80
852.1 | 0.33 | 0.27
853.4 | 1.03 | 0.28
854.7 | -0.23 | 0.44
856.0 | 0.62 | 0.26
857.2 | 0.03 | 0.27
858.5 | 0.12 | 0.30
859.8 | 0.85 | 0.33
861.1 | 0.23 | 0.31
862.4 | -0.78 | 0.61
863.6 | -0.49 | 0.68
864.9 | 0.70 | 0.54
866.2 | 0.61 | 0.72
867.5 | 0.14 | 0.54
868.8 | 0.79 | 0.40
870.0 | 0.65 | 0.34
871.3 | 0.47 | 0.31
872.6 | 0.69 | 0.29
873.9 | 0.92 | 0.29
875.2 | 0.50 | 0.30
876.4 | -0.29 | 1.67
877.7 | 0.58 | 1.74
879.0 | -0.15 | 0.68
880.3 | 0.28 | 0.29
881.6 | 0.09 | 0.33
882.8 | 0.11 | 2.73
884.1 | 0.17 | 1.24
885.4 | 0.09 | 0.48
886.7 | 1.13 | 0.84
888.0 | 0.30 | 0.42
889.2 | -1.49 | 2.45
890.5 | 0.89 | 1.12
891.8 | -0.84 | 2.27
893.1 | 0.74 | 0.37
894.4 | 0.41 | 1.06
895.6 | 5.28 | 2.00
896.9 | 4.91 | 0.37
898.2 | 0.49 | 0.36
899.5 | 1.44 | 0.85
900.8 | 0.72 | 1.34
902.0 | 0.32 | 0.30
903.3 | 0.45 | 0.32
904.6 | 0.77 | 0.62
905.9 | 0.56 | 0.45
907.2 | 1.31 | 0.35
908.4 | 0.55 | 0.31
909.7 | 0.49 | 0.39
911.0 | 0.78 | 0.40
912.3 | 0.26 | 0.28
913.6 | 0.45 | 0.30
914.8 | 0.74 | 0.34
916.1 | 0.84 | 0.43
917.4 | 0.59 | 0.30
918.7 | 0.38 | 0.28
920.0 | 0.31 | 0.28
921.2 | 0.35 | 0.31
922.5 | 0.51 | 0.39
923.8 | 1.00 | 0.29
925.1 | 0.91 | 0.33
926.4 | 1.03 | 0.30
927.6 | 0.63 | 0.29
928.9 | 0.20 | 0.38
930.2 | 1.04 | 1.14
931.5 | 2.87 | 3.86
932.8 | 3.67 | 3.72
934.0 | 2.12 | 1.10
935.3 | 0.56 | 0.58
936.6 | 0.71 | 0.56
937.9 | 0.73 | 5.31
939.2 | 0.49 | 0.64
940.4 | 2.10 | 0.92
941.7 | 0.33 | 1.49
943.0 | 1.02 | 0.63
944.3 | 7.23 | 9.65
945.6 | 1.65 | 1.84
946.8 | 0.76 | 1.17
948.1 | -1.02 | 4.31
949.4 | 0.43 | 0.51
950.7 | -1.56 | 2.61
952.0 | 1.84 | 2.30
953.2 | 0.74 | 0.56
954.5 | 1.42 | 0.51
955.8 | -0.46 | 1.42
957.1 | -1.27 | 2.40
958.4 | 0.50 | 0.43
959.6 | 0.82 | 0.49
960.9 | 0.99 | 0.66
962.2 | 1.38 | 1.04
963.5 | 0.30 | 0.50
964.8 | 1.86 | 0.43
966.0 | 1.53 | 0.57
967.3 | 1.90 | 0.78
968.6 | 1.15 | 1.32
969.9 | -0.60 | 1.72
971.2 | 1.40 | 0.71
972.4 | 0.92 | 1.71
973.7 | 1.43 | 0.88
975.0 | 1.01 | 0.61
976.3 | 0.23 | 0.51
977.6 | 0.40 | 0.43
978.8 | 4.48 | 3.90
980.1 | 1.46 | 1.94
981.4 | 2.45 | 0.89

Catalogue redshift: 1.40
